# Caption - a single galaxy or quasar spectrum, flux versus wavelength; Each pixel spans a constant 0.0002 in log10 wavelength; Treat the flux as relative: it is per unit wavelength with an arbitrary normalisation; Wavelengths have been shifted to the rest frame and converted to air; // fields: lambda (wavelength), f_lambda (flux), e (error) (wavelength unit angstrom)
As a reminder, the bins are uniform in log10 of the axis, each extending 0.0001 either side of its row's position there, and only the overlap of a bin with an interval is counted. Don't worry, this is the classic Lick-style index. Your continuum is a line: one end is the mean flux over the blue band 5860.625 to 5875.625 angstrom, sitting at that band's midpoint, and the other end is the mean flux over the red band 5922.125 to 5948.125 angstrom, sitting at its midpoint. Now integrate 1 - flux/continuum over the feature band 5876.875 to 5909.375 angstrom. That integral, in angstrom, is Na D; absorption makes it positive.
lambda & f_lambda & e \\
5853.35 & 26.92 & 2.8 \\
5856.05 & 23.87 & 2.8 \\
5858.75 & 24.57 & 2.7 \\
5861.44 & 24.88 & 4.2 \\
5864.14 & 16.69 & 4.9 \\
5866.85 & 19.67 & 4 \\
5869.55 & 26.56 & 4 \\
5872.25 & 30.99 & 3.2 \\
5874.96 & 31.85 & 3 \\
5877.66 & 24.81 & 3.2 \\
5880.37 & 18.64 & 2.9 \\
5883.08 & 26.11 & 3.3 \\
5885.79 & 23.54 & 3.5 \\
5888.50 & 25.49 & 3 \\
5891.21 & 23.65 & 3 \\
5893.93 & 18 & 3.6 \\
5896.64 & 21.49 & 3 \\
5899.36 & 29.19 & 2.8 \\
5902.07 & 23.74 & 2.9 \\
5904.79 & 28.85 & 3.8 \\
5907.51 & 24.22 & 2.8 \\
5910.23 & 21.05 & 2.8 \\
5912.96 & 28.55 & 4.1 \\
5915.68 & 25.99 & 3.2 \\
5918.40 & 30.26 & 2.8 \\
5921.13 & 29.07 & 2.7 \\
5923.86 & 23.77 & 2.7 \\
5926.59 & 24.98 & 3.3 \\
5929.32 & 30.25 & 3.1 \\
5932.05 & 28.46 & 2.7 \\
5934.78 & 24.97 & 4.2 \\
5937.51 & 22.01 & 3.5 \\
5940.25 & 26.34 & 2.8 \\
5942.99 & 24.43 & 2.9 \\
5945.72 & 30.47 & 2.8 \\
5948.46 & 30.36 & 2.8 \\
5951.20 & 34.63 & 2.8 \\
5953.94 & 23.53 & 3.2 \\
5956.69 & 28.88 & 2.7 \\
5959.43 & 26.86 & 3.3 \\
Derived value 1.9 angstrom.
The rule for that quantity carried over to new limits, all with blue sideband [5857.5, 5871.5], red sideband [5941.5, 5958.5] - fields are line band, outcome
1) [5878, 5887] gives 0.4 angstrom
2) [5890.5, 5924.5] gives 0.7 angstrom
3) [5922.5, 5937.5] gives 0.7 angstrom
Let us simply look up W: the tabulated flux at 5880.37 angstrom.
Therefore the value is 18.64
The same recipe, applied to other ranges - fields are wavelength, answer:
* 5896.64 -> 21.49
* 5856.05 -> 23.87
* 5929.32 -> 30.25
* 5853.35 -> 26.92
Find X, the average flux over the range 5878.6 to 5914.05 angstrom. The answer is 24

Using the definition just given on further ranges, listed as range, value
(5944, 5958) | 29.4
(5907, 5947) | 26.4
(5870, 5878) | 29.5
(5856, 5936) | 25.2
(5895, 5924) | 26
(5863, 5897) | 23.8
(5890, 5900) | 22.6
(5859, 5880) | 24.7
